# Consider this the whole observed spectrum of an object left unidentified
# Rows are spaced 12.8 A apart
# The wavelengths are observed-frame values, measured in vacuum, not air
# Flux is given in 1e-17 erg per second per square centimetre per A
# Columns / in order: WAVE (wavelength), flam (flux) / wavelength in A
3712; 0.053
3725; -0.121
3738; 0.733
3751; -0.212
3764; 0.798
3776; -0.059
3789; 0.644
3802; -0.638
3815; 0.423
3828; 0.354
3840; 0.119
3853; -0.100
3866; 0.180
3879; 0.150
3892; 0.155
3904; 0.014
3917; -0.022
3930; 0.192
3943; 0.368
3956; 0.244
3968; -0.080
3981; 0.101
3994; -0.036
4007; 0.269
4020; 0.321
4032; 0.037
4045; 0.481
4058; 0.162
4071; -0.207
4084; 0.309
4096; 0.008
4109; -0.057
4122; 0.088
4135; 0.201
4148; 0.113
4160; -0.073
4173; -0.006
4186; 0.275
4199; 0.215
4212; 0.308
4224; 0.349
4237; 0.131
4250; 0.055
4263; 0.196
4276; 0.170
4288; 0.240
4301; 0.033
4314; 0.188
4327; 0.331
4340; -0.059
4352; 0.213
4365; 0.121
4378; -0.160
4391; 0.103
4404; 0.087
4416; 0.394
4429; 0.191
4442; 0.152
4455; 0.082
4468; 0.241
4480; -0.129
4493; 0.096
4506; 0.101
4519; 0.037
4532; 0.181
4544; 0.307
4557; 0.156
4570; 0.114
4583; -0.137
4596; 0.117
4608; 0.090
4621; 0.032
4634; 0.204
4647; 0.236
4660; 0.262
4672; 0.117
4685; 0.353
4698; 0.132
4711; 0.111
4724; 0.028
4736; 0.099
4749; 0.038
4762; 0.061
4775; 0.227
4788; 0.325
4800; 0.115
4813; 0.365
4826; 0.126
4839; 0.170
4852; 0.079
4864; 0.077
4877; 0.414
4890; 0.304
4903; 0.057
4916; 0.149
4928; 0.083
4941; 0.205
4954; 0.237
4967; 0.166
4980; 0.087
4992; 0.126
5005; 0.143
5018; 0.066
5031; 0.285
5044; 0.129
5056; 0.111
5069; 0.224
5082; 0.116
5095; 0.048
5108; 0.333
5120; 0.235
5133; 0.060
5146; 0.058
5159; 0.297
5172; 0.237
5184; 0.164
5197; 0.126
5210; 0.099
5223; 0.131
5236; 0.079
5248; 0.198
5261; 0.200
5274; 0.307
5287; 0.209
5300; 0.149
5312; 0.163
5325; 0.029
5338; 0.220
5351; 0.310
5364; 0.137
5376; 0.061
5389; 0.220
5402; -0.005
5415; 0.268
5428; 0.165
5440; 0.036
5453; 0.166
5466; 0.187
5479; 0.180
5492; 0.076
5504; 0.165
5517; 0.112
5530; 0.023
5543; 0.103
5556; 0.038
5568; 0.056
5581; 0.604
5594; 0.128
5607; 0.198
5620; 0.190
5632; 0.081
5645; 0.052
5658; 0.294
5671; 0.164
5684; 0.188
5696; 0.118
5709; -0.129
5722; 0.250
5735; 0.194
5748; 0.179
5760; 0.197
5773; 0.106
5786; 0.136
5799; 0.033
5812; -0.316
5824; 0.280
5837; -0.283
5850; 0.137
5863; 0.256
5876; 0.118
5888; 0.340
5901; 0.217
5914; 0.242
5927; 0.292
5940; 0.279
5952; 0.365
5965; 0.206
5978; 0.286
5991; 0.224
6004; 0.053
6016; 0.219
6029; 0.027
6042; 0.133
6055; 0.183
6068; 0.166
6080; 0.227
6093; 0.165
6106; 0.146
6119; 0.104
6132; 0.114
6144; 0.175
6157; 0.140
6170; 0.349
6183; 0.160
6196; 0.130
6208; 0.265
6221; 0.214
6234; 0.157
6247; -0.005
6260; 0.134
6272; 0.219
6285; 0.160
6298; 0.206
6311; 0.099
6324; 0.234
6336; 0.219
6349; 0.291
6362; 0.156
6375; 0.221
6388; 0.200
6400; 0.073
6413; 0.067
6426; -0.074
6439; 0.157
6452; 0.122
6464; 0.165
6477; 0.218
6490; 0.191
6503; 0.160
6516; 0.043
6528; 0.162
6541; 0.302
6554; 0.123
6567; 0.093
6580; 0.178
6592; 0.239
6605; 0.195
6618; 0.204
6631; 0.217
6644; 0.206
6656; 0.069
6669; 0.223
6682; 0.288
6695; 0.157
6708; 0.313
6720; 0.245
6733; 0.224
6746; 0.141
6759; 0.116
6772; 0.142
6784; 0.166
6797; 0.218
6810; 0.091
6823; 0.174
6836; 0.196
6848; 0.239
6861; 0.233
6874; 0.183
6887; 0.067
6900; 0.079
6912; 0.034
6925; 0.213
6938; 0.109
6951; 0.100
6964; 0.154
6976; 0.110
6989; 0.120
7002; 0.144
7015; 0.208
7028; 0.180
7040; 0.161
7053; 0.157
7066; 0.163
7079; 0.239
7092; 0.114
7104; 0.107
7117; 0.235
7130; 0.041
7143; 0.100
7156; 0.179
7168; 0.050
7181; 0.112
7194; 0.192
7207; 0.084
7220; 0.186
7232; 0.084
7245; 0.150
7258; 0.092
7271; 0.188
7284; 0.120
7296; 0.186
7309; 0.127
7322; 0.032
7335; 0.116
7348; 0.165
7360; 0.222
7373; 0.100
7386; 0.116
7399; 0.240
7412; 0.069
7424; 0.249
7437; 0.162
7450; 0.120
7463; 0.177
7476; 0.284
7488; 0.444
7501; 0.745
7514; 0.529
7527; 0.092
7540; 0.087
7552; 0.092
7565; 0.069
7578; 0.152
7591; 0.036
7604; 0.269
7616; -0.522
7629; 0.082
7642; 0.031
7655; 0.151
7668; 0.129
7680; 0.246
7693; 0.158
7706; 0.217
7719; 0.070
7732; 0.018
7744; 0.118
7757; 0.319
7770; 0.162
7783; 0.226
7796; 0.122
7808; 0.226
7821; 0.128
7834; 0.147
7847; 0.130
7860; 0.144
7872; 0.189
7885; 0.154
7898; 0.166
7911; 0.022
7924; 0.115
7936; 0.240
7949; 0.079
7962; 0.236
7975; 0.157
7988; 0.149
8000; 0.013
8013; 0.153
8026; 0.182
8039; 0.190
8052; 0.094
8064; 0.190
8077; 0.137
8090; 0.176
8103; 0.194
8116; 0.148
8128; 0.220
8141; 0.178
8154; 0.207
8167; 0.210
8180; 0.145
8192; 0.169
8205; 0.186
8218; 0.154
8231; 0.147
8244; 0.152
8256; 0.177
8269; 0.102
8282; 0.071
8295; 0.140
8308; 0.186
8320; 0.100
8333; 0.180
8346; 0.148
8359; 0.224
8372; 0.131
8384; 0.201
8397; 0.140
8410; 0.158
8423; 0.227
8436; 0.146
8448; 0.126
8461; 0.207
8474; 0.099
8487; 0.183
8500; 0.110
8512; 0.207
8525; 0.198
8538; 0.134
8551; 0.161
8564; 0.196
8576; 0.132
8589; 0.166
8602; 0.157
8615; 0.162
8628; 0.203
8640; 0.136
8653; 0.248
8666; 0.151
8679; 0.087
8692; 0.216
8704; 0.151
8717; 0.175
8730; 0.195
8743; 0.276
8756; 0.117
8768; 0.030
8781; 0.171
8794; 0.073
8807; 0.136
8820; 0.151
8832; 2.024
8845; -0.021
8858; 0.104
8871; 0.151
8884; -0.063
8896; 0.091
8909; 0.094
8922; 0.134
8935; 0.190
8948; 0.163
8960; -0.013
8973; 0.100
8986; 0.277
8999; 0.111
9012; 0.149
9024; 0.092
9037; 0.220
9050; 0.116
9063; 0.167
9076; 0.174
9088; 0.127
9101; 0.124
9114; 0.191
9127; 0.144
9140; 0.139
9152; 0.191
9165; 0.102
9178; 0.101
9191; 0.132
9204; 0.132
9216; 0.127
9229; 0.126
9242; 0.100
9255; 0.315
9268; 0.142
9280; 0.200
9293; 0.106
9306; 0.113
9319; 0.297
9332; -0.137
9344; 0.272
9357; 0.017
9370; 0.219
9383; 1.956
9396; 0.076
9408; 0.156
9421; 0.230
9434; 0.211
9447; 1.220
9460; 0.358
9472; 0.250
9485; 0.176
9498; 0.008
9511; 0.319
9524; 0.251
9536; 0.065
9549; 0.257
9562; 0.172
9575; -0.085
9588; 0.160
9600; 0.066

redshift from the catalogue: 1.013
